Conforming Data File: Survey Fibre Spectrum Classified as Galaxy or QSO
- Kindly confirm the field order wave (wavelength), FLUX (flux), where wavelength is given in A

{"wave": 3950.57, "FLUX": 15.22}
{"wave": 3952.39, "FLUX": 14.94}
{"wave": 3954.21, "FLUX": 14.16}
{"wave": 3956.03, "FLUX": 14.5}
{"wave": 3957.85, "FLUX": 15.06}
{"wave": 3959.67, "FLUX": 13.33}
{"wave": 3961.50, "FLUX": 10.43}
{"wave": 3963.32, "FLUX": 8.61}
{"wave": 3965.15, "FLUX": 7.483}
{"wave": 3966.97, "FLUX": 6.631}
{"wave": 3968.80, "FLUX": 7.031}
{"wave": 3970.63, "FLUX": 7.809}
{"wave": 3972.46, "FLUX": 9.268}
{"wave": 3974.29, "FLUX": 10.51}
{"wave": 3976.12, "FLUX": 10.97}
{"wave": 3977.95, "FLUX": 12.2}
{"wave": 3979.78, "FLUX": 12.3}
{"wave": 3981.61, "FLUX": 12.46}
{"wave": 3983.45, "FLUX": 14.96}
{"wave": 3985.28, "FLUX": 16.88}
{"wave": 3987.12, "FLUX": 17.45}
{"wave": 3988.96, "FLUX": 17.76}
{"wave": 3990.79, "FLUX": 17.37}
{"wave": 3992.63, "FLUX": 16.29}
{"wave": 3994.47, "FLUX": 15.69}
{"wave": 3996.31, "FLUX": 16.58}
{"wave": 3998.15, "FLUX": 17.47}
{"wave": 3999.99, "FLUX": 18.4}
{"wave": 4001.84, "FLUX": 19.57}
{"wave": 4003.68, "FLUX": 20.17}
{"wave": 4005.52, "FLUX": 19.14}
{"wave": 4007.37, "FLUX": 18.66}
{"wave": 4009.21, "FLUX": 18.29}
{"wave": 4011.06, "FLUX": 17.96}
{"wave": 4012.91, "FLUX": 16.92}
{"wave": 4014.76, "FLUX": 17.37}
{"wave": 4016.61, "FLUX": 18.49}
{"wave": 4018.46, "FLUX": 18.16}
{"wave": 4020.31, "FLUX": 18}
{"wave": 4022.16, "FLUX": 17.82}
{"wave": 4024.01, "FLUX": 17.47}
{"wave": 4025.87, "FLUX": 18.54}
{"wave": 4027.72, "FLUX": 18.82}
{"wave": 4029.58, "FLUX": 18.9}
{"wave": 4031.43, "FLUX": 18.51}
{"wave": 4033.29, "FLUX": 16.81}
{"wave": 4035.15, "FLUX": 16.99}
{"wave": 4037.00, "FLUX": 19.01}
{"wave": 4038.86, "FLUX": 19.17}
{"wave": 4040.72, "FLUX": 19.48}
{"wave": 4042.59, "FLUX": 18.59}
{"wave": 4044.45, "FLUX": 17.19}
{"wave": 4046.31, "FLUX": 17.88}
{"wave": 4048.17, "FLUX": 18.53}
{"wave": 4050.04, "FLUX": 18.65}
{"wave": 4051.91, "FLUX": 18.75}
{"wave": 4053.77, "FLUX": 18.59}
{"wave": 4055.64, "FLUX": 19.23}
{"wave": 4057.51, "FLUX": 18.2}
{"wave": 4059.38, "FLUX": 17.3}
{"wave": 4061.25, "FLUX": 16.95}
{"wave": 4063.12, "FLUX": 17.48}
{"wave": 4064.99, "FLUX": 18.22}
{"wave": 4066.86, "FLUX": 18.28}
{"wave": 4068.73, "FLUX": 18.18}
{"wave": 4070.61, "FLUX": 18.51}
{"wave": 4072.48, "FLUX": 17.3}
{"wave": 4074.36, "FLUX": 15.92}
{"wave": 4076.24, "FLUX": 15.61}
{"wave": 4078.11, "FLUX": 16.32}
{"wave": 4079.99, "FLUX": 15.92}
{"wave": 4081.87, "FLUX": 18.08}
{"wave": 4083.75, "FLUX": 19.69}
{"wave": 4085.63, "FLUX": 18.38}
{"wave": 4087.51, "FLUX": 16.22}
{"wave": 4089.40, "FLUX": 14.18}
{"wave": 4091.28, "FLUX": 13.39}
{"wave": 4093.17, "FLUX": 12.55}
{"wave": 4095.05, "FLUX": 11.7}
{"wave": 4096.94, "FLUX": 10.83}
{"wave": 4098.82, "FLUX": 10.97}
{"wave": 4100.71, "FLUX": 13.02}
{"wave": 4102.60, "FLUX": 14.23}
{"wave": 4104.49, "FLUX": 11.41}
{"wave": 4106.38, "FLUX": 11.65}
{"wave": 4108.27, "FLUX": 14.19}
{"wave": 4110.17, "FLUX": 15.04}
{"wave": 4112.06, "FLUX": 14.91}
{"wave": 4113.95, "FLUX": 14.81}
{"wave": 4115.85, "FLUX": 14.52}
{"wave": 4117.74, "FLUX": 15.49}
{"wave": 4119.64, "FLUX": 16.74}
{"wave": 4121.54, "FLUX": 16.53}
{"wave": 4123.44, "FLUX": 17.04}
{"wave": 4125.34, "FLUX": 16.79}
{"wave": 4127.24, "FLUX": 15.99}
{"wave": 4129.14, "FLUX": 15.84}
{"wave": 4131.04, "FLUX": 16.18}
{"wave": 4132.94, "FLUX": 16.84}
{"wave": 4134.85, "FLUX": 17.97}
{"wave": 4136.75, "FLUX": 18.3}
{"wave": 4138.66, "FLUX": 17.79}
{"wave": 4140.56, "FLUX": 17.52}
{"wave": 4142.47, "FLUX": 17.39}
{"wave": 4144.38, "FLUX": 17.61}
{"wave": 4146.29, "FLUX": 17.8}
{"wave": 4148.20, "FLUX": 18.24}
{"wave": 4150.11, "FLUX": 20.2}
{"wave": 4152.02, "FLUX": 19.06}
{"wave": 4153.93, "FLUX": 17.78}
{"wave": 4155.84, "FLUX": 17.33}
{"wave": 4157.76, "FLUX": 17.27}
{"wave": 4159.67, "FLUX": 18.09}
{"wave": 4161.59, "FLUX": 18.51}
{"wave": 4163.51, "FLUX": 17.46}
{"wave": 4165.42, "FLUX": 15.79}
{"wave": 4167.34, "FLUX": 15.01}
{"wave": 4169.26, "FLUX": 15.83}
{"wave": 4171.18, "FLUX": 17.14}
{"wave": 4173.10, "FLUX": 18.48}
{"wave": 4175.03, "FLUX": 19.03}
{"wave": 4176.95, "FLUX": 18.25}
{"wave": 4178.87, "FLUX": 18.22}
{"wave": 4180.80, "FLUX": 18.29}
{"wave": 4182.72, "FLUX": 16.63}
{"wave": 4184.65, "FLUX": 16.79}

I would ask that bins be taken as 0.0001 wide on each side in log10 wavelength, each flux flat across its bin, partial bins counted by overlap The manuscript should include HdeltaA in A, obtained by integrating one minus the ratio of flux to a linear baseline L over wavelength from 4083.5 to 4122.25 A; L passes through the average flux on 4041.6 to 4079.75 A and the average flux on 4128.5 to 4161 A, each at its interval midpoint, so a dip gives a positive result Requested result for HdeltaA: 7.75 A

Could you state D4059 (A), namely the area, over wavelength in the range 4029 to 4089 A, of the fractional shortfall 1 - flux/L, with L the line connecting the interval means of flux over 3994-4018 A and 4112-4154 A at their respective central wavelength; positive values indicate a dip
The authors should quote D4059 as -0.7 A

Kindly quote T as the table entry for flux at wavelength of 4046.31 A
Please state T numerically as 17.88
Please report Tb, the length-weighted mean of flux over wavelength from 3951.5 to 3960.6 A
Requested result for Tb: 14.4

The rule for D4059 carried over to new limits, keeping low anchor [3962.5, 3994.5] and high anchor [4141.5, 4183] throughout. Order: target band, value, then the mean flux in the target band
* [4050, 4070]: -4.8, 18.1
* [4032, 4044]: -3.7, 18.3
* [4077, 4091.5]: -1.2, 16.7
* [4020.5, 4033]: -4.2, 18.2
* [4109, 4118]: 0.8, 14.9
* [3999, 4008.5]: -4.5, 19.2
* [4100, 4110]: 1.8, 13.1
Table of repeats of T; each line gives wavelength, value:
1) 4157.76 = 17.27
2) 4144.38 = 17.61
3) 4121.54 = 16.53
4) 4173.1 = 18.48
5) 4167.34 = 15.01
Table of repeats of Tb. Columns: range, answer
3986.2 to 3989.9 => 17.6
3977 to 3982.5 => 12.3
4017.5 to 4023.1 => 18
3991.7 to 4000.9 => 16.9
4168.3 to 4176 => 17.6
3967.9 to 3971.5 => 7.41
